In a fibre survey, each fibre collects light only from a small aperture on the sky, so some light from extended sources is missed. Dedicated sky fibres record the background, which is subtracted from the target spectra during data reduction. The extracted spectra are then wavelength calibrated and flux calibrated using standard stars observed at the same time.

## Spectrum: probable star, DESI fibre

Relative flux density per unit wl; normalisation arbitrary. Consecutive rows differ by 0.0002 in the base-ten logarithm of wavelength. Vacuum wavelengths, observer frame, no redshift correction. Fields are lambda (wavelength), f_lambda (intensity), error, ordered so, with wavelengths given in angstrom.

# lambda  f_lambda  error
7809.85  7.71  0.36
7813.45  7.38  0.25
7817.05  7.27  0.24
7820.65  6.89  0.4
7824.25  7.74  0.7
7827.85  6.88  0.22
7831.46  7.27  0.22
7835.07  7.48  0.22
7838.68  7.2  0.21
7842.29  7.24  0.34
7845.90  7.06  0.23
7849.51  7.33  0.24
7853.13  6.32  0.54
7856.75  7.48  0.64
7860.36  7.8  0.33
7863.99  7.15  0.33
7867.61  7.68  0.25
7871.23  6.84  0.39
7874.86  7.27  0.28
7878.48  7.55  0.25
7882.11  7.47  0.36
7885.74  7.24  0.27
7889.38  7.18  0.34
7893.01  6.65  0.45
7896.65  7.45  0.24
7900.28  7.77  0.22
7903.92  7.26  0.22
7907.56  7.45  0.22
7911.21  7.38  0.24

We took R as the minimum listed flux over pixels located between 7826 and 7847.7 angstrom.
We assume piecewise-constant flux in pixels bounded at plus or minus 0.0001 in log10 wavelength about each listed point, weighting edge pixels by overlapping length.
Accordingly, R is 6.88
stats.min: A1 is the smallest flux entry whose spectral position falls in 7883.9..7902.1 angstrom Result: 6.65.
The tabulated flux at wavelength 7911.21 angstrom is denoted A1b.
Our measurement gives 7.38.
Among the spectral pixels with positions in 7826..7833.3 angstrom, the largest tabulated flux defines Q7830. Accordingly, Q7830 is 7.27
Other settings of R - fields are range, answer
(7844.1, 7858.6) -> 6.32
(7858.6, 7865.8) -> 7.15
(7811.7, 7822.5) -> 6.89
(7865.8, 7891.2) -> 6.84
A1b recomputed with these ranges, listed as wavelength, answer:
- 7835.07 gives 7.48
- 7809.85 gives 7.71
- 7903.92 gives 7.26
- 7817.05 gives 7.27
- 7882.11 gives 7.47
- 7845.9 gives 7.06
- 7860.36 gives 7.8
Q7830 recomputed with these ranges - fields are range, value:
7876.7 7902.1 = 7.77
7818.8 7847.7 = 7.74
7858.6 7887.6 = 7.8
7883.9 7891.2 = 7.24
